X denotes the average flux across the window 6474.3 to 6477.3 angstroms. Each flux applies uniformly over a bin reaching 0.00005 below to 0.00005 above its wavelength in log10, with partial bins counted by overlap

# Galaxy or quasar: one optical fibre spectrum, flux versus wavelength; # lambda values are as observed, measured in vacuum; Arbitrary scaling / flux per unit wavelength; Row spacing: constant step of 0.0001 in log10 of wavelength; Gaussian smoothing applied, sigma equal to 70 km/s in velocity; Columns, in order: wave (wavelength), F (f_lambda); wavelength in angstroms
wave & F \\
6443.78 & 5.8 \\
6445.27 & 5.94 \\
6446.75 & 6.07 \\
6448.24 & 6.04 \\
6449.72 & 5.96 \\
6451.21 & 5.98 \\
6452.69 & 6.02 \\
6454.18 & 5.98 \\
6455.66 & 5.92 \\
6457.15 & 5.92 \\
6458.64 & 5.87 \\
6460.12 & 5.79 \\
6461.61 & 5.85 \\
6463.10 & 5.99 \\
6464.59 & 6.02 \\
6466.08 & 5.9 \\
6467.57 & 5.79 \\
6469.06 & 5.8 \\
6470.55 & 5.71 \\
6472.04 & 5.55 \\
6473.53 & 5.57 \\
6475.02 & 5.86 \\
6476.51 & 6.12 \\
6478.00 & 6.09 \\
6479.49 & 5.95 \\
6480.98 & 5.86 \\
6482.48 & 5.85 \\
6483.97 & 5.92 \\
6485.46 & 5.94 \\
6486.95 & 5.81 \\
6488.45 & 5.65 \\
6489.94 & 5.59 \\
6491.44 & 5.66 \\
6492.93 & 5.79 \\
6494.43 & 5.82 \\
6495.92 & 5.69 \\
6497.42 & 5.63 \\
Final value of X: 6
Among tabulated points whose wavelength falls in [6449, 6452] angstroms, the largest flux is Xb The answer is 5.98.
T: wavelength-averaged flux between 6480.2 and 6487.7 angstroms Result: 5.88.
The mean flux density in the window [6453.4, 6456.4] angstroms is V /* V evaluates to 5.96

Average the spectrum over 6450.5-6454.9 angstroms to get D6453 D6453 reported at 6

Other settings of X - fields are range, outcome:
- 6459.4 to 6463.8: 5.87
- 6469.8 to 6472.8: 5.63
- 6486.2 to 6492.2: 5.68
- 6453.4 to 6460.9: 5.9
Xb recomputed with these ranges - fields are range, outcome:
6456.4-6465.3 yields 6.02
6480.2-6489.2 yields 5.94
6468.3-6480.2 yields 6.12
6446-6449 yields 6.07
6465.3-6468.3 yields 5.9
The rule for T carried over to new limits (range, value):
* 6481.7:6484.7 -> 5.88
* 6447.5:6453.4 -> 6.01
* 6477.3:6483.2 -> 5.93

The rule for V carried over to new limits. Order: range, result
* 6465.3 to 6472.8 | 5.75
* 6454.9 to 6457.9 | 5.92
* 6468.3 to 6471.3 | 5.75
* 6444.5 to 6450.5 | 5.99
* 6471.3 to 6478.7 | 5.84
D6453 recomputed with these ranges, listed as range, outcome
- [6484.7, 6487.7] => 5.88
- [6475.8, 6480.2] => 6.06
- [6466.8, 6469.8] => 5.79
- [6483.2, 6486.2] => 5.94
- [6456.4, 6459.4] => 5.9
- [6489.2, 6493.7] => 5.67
